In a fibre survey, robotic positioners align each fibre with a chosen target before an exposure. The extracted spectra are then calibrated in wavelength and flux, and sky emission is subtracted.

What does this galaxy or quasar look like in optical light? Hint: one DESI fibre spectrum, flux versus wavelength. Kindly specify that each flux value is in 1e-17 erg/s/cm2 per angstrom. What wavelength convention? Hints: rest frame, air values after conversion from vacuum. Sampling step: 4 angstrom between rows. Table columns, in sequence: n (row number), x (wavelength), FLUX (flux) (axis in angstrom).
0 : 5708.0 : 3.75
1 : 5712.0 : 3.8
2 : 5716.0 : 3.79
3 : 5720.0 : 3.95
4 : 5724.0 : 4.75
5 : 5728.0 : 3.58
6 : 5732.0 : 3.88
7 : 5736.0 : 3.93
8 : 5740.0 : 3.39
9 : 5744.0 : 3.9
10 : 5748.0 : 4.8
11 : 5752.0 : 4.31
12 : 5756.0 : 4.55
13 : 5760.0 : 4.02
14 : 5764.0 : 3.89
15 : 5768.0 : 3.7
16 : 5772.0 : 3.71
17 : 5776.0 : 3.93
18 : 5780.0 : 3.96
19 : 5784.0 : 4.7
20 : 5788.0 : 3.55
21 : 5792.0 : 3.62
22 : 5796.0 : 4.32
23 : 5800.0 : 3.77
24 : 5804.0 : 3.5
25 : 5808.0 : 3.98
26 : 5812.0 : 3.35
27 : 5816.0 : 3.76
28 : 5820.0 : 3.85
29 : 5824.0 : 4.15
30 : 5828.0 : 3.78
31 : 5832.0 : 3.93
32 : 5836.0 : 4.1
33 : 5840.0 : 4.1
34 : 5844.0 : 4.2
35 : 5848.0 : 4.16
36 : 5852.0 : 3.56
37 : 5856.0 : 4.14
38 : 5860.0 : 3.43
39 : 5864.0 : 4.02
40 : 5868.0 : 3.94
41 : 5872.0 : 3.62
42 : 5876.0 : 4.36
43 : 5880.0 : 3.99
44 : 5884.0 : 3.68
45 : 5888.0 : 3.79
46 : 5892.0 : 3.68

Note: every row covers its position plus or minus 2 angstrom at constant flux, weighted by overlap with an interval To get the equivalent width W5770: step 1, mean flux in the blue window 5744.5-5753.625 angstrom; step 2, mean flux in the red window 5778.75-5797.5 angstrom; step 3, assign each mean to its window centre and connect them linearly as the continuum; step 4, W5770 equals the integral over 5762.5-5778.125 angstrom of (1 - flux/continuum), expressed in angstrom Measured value 1.5 angstrom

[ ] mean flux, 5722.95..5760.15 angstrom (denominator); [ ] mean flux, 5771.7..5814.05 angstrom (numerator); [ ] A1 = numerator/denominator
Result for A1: 0.94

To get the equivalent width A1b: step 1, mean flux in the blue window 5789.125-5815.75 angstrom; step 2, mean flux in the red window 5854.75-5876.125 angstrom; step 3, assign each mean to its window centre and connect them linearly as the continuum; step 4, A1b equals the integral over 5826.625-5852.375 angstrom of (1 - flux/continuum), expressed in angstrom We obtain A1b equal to -1.2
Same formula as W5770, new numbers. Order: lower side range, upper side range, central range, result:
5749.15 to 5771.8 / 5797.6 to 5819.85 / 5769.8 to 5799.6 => -0.51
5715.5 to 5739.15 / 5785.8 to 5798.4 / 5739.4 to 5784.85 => -2.08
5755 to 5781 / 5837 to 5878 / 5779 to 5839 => 0.90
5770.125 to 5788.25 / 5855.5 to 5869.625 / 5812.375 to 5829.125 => 0.40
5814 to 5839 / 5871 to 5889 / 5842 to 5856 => -0.26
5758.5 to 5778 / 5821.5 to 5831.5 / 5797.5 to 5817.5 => 1.19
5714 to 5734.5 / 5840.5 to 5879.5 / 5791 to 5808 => 0.56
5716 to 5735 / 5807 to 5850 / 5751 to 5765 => -0.77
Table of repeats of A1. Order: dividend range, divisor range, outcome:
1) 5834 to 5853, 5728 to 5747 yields 1.06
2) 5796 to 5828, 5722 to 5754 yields 0.93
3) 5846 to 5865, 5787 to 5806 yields 1.02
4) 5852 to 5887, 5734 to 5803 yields 0.97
